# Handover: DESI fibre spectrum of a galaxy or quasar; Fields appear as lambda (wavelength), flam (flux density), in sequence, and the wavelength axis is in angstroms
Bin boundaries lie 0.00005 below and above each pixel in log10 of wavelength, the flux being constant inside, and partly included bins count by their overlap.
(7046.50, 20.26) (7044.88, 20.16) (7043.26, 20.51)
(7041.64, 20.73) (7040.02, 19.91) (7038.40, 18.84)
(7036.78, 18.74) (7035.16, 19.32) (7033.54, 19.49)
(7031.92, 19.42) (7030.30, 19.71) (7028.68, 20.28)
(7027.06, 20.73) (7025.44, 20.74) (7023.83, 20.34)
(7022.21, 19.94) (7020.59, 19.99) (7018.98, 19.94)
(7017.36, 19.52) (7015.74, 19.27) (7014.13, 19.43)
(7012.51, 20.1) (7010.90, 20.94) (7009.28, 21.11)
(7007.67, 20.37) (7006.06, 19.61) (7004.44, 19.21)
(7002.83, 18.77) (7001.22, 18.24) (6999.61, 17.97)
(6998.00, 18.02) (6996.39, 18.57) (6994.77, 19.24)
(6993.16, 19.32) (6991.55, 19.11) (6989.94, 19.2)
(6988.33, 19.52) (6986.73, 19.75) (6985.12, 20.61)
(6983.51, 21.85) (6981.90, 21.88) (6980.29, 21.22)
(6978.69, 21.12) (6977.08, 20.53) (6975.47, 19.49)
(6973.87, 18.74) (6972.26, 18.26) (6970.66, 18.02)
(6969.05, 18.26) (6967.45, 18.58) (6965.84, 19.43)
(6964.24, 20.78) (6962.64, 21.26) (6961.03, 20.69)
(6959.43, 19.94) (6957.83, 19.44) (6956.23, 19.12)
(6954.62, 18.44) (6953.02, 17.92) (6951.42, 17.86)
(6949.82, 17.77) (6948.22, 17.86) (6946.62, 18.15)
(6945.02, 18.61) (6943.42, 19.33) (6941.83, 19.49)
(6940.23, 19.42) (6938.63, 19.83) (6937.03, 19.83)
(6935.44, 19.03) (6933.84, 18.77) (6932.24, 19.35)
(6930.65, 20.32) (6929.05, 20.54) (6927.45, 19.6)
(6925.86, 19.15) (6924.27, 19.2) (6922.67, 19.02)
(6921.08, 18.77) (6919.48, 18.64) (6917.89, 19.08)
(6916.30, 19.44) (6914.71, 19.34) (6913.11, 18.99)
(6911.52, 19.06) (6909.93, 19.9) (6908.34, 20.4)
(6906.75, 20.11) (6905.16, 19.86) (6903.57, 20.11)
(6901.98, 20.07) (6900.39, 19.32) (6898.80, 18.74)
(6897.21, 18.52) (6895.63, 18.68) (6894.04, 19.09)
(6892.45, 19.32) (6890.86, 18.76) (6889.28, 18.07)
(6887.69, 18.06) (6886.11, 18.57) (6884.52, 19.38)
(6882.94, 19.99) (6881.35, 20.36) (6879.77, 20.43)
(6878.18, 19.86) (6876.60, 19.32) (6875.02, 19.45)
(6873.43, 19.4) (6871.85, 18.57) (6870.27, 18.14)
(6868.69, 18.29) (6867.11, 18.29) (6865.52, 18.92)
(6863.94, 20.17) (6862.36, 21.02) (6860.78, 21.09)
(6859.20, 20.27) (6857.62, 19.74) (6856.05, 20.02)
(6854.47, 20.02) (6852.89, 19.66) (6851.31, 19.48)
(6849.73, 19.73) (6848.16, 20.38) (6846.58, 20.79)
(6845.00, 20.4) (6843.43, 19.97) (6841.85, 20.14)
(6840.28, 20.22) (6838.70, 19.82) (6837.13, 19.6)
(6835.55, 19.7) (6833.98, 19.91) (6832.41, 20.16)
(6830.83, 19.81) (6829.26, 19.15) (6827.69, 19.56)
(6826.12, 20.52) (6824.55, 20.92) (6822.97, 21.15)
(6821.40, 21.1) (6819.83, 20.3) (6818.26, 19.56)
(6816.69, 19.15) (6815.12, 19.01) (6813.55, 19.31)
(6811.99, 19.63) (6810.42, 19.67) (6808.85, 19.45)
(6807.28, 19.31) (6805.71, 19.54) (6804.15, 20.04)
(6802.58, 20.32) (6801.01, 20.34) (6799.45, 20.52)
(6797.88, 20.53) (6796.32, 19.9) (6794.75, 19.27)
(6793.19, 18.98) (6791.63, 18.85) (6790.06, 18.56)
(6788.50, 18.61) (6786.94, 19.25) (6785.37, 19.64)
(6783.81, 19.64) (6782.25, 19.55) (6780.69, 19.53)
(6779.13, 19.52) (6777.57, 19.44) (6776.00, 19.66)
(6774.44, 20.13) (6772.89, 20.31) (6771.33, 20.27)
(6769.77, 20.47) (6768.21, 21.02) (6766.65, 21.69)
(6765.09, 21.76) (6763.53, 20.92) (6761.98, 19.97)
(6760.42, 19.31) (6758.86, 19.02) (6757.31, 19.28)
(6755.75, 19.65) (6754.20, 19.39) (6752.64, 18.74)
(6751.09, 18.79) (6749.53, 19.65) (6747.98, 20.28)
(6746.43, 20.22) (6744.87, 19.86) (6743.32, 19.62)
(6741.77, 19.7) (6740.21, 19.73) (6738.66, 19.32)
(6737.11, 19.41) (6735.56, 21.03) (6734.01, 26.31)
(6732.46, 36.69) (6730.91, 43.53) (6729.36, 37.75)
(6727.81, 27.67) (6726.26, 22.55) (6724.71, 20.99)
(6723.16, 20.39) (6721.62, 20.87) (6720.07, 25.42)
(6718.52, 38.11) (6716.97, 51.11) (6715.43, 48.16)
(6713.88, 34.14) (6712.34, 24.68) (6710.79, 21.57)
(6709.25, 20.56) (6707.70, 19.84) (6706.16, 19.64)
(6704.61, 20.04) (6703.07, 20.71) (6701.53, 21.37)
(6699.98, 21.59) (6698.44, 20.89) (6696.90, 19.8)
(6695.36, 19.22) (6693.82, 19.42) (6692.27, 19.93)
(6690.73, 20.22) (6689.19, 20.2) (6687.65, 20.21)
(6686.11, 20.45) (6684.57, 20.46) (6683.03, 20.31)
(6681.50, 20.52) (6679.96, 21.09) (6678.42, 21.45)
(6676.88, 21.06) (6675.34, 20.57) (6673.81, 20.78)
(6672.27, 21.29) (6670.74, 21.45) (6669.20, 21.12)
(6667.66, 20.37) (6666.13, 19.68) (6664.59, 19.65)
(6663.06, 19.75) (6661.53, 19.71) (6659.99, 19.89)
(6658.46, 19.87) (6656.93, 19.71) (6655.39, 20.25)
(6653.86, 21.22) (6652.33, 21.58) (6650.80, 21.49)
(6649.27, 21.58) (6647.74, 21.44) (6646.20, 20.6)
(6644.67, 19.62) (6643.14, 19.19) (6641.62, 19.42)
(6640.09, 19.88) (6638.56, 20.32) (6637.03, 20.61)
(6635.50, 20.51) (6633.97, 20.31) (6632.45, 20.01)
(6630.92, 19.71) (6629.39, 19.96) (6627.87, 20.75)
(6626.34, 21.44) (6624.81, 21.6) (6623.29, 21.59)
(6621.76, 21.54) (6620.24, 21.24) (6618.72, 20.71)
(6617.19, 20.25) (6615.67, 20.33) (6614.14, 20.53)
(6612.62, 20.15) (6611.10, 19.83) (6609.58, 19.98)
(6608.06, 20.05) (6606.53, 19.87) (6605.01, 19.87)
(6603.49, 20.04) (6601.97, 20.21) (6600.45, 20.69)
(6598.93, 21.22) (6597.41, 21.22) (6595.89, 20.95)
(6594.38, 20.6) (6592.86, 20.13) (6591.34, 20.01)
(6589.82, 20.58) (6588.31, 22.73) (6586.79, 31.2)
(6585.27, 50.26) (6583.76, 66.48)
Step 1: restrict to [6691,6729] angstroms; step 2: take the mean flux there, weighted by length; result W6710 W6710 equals 25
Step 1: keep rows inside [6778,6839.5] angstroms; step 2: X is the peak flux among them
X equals 21.15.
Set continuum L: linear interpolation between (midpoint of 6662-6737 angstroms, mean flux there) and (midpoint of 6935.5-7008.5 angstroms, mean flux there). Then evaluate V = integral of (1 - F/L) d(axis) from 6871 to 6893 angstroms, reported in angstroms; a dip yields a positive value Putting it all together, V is 1.73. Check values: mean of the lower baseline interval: 24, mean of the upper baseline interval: 19.3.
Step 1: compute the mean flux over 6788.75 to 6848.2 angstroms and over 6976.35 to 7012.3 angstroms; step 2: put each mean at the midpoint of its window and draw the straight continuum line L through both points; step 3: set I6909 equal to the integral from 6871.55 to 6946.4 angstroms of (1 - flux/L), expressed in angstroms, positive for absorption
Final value 1.91 angstroms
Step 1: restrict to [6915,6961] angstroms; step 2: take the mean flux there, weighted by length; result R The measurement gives 19.1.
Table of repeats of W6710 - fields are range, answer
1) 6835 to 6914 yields 19.6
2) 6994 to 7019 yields 19.4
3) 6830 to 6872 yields 19.8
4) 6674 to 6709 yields 20.4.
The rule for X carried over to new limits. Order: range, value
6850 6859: 20.02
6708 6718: 51.11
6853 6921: 21.09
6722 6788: 43.53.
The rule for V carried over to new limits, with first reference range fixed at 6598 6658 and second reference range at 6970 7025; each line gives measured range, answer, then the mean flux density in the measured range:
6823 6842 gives 0.05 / 20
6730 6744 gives -3.41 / 25.2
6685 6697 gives 0.24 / 19.9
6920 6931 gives 0.22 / 19.4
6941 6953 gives 0.85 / 18.4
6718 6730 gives -3.59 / 26.3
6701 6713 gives -0.41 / 21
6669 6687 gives -0.43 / 20.9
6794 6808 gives 0.10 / 20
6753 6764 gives 0.34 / 19.6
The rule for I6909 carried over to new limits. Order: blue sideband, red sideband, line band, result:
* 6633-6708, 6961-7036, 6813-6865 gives 0.0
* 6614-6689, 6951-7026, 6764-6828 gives 0.8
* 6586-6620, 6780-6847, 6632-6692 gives 0.6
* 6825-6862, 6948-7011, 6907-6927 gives 0.4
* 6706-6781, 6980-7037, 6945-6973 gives 2.1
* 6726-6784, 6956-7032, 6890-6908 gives 1.1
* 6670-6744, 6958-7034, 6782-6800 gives 2.6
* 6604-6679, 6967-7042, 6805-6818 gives 0.5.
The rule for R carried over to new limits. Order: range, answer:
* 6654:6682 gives 20.5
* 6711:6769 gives 24.7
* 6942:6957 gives 18.4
